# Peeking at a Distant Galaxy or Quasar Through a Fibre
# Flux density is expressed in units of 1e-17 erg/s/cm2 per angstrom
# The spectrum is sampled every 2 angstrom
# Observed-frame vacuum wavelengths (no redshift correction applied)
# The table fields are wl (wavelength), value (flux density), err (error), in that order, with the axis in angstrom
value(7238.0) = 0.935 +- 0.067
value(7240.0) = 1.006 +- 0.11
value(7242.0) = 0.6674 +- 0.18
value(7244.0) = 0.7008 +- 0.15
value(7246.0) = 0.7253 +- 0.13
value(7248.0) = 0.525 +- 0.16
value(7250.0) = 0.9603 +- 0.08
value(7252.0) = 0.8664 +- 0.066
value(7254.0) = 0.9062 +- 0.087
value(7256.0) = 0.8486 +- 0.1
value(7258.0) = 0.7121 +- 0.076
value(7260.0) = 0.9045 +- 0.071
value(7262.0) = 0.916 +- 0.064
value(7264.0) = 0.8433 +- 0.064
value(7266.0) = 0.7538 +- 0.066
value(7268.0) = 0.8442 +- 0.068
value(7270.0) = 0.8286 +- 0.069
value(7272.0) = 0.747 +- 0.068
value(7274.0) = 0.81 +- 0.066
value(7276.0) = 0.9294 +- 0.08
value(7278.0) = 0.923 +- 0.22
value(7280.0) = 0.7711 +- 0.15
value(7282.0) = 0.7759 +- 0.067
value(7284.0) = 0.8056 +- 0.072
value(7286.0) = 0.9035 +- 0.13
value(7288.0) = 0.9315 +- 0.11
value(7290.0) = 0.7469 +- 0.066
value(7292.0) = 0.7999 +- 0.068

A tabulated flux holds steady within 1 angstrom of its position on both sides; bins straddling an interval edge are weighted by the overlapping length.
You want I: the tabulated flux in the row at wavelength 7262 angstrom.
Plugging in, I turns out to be 0.916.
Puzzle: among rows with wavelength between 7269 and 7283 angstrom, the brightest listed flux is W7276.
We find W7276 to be 0.9294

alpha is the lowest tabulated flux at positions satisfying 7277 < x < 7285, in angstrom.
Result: 0.7711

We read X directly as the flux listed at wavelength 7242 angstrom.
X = 0.6674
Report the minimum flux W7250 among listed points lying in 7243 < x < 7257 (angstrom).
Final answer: 0.525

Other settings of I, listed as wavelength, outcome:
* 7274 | 0.81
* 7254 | 0.9062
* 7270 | 0.8286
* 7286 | 0.9035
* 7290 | 0.7469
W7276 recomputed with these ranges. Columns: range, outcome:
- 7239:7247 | 1.006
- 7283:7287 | 0.9035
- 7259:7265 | 0.916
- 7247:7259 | 0.9603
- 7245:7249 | 0.7253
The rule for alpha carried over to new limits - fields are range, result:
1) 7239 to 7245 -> 0.6674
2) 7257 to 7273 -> 0.7121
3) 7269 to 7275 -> 0.747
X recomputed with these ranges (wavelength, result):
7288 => 0.9315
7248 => 0.525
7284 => 0.8056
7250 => 0.9603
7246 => 0.7253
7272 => 0.747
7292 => 0.7999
